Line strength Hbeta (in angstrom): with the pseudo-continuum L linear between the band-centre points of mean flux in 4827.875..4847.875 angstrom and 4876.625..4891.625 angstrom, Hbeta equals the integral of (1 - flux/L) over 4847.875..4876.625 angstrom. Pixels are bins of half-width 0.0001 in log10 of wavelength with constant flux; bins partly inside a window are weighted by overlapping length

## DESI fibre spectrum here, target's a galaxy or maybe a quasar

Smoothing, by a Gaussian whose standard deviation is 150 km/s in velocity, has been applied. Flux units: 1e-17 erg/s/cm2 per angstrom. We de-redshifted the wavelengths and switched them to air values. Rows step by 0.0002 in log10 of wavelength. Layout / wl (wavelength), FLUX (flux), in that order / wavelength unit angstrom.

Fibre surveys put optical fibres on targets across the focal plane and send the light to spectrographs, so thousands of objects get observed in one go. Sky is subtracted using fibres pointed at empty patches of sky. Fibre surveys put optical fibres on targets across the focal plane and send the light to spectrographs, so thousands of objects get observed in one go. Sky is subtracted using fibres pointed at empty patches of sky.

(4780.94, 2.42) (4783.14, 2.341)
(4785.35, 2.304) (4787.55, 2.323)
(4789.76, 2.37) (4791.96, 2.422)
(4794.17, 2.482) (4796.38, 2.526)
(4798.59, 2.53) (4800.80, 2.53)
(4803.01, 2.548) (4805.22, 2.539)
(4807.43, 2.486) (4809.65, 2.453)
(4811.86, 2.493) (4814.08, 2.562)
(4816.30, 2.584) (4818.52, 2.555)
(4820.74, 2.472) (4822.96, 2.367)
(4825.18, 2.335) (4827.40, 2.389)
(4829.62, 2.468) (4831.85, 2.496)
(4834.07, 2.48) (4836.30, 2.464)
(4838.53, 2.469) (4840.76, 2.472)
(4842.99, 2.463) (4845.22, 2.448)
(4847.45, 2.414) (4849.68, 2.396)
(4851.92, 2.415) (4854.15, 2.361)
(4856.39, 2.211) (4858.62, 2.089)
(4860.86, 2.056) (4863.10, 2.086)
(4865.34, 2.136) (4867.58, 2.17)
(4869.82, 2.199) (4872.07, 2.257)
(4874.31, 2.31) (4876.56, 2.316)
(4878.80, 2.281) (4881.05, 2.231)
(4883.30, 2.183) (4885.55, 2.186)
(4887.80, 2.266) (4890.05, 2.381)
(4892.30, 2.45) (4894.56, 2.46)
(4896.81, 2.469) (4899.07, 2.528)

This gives 1.55 angstrom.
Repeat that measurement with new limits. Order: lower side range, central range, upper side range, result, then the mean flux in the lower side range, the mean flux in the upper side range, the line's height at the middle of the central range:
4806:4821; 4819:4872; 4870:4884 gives 1.04 angstrom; 2.52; 2.26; 2.39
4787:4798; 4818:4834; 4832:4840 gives 0.17 angstrom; 2.43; 2.47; 2.46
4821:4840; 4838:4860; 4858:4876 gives -0.63 angstrom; 2.44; 2.17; 2.3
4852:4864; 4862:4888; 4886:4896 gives 0.77 angstrom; 2.18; 2.38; 2.28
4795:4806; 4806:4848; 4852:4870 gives -1.63 angstrom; 2.53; 2.18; 2.38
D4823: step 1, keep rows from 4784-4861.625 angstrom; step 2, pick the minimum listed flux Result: 2.056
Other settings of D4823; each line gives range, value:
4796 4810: 2.453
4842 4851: 2.396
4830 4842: 2.464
